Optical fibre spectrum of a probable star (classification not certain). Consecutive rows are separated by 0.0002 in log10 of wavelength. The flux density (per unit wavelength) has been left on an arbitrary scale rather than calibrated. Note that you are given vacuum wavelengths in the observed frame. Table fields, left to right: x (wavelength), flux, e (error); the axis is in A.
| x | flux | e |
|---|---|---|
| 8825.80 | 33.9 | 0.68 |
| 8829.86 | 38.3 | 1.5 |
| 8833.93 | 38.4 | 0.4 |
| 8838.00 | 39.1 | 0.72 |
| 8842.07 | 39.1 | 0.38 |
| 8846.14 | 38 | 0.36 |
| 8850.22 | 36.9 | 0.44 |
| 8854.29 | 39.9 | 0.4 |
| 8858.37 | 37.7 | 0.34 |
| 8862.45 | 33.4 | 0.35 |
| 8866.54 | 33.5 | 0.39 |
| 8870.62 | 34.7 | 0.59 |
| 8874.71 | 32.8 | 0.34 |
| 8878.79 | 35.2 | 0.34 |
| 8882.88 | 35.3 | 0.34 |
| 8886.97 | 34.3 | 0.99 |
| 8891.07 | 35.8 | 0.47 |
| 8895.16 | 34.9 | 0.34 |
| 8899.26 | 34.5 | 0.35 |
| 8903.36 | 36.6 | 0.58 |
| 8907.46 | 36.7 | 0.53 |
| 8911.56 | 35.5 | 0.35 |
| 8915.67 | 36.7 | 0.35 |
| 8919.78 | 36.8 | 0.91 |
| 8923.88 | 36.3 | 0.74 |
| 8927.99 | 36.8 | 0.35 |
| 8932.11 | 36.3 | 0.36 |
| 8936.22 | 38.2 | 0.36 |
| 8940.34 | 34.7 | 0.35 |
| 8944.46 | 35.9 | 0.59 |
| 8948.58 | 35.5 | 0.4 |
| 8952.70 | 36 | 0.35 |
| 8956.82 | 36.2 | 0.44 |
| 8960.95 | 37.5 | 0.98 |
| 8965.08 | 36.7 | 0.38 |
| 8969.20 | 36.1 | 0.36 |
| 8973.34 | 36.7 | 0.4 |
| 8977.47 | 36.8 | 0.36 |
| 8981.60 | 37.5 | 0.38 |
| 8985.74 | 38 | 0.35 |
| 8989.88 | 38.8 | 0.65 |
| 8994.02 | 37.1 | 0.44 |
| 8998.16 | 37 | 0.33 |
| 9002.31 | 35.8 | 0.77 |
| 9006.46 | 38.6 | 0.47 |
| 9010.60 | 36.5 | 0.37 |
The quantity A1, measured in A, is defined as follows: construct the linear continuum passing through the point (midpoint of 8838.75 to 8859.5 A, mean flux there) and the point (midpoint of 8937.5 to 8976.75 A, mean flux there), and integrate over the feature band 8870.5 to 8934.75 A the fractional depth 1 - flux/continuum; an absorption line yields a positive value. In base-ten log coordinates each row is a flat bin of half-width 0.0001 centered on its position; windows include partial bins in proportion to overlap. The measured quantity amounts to 2.9 A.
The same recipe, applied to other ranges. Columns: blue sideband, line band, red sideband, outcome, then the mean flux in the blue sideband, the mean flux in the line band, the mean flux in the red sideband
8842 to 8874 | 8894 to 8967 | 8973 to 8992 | 1.7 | 36.3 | 36.2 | 37.6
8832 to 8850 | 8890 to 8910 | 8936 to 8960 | 0.8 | 38.5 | 35.7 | 36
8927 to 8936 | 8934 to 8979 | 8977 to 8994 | 1.1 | 36.8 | 36.4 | 37.8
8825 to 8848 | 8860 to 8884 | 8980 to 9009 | 2.4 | 38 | 34.2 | 37.5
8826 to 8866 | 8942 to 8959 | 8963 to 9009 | 0.6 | 37.5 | 35.9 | 37.2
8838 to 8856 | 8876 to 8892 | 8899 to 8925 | 1.0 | 38.5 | 35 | 36.3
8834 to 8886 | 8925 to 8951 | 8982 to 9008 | 0.6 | 36.3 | 36.2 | 37.5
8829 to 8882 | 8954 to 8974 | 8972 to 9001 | 0.3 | 36.6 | 36.6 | 37.4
